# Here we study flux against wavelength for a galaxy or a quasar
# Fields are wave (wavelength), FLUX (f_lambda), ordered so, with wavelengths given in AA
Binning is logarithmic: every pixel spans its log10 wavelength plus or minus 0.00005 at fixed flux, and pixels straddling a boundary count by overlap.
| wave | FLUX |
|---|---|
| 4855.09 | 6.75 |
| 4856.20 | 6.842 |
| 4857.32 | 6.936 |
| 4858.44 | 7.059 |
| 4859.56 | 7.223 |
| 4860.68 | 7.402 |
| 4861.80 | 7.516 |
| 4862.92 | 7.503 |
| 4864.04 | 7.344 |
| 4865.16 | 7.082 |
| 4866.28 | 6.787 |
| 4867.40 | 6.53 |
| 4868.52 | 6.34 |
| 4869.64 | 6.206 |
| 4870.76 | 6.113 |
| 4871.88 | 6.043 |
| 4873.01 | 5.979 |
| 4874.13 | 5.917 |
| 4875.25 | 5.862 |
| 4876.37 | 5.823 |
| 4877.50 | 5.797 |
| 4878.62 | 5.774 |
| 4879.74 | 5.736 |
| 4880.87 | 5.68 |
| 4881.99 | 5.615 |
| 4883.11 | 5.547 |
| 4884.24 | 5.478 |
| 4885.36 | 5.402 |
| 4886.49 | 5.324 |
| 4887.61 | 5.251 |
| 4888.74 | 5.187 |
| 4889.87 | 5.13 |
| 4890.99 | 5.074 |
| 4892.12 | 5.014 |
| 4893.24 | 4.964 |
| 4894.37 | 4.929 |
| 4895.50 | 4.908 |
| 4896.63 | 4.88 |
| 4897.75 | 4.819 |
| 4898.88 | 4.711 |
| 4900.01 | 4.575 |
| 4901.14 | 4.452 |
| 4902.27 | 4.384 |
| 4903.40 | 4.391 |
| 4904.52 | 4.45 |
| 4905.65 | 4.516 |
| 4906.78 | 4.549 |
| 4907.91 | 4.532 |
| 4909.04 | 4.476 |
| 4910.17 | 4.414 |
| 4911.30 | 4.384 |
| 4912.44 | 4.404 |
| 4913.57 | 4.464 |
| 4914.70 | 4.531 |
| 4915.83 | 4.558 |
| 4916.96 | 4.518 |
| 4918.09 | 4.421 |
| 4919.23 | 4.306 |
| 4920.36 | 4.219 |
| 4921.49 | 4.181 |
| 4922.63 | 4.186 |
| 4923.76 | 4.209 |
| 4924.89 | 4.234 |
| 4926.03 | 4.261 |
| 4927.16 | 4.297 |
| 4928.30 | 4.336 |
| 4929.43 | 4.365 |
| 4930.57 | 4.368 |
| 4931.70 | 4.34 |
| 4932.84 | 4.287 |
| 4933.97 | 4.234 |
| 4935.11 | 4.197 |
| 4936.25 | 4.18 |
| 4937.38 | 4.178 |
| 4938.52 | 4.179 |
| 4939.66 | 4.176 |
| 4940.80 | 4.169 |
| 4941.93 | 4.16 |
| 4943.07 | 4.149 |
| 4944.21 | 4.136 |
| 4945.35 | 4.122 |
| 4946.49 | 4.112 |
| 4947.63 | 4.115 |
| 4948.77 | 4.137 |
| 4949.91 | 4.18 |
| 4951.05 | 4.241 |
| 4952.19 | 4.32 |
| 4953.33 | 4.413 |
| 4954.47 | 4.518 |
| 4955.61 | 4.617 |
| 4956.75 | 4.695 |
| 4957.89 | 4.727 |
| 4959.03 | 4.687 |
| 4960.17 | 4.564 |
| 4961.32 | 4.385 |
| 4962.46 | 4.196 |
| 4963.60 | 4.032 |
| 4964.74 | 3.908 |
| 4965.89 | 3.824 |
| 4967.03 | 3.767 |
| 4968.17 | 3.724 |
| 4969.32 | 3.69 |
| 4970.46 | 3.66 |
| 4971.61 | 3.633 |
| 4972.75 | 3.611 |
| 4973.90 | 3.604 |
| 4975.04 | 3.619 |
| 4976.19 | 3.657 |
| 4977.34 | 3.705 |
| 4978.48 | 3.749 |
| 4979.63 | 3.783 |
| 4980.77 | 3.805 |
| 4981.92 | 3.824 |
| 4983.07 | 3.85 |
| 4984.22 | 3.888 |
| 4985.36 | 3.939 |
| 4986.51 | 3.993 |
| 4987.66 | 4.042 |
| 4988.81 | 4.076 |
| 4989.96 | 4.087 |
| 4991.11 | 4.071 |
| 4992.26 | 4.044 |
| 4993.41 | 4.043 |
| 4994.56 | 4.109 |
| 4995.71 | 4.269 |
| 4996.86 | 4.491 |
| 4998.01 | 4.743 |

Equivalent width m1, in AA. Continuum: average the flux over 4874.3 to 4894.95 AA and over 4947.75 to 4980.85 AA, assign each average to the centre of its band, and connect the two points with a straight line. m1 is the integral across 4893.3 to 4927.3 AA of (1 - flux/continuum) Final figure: 3.5 AA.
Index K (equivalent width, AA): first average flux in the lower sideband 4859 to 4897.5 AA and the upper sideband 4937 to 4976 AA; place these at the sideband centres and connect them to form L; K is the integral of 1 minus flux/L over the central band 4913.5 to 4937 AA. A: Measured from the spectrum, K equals 2.5 AA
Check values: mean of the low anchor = 5.91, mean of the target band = 4.32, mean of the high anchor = 4.12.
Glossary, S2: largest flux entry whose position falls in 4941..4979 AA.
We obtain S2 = 4.727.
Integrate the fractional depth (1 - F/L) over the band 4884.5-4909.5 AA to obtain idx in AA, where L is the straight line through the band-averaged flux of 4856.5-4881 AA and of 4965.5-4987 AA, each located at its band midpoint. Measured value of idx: 4.2 AA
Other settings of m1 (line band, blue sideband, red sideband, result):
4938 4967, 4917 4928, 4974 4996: -1.2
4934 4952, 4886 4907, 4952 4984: 0.5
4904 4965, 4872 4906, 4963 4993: 2.2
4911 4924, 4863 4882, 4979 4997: 2.4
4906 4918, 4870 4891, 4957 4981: 1.3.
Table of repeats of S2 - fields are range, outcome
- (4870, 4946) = 6.113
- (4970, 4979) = 3.749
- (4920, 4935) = 4.368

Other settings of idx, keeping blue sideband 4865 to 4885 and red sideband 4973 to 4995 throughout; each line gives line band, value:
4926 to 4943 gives 2.1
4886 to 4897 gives 1.2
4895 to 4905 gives 1.6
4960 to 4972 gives 0.9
